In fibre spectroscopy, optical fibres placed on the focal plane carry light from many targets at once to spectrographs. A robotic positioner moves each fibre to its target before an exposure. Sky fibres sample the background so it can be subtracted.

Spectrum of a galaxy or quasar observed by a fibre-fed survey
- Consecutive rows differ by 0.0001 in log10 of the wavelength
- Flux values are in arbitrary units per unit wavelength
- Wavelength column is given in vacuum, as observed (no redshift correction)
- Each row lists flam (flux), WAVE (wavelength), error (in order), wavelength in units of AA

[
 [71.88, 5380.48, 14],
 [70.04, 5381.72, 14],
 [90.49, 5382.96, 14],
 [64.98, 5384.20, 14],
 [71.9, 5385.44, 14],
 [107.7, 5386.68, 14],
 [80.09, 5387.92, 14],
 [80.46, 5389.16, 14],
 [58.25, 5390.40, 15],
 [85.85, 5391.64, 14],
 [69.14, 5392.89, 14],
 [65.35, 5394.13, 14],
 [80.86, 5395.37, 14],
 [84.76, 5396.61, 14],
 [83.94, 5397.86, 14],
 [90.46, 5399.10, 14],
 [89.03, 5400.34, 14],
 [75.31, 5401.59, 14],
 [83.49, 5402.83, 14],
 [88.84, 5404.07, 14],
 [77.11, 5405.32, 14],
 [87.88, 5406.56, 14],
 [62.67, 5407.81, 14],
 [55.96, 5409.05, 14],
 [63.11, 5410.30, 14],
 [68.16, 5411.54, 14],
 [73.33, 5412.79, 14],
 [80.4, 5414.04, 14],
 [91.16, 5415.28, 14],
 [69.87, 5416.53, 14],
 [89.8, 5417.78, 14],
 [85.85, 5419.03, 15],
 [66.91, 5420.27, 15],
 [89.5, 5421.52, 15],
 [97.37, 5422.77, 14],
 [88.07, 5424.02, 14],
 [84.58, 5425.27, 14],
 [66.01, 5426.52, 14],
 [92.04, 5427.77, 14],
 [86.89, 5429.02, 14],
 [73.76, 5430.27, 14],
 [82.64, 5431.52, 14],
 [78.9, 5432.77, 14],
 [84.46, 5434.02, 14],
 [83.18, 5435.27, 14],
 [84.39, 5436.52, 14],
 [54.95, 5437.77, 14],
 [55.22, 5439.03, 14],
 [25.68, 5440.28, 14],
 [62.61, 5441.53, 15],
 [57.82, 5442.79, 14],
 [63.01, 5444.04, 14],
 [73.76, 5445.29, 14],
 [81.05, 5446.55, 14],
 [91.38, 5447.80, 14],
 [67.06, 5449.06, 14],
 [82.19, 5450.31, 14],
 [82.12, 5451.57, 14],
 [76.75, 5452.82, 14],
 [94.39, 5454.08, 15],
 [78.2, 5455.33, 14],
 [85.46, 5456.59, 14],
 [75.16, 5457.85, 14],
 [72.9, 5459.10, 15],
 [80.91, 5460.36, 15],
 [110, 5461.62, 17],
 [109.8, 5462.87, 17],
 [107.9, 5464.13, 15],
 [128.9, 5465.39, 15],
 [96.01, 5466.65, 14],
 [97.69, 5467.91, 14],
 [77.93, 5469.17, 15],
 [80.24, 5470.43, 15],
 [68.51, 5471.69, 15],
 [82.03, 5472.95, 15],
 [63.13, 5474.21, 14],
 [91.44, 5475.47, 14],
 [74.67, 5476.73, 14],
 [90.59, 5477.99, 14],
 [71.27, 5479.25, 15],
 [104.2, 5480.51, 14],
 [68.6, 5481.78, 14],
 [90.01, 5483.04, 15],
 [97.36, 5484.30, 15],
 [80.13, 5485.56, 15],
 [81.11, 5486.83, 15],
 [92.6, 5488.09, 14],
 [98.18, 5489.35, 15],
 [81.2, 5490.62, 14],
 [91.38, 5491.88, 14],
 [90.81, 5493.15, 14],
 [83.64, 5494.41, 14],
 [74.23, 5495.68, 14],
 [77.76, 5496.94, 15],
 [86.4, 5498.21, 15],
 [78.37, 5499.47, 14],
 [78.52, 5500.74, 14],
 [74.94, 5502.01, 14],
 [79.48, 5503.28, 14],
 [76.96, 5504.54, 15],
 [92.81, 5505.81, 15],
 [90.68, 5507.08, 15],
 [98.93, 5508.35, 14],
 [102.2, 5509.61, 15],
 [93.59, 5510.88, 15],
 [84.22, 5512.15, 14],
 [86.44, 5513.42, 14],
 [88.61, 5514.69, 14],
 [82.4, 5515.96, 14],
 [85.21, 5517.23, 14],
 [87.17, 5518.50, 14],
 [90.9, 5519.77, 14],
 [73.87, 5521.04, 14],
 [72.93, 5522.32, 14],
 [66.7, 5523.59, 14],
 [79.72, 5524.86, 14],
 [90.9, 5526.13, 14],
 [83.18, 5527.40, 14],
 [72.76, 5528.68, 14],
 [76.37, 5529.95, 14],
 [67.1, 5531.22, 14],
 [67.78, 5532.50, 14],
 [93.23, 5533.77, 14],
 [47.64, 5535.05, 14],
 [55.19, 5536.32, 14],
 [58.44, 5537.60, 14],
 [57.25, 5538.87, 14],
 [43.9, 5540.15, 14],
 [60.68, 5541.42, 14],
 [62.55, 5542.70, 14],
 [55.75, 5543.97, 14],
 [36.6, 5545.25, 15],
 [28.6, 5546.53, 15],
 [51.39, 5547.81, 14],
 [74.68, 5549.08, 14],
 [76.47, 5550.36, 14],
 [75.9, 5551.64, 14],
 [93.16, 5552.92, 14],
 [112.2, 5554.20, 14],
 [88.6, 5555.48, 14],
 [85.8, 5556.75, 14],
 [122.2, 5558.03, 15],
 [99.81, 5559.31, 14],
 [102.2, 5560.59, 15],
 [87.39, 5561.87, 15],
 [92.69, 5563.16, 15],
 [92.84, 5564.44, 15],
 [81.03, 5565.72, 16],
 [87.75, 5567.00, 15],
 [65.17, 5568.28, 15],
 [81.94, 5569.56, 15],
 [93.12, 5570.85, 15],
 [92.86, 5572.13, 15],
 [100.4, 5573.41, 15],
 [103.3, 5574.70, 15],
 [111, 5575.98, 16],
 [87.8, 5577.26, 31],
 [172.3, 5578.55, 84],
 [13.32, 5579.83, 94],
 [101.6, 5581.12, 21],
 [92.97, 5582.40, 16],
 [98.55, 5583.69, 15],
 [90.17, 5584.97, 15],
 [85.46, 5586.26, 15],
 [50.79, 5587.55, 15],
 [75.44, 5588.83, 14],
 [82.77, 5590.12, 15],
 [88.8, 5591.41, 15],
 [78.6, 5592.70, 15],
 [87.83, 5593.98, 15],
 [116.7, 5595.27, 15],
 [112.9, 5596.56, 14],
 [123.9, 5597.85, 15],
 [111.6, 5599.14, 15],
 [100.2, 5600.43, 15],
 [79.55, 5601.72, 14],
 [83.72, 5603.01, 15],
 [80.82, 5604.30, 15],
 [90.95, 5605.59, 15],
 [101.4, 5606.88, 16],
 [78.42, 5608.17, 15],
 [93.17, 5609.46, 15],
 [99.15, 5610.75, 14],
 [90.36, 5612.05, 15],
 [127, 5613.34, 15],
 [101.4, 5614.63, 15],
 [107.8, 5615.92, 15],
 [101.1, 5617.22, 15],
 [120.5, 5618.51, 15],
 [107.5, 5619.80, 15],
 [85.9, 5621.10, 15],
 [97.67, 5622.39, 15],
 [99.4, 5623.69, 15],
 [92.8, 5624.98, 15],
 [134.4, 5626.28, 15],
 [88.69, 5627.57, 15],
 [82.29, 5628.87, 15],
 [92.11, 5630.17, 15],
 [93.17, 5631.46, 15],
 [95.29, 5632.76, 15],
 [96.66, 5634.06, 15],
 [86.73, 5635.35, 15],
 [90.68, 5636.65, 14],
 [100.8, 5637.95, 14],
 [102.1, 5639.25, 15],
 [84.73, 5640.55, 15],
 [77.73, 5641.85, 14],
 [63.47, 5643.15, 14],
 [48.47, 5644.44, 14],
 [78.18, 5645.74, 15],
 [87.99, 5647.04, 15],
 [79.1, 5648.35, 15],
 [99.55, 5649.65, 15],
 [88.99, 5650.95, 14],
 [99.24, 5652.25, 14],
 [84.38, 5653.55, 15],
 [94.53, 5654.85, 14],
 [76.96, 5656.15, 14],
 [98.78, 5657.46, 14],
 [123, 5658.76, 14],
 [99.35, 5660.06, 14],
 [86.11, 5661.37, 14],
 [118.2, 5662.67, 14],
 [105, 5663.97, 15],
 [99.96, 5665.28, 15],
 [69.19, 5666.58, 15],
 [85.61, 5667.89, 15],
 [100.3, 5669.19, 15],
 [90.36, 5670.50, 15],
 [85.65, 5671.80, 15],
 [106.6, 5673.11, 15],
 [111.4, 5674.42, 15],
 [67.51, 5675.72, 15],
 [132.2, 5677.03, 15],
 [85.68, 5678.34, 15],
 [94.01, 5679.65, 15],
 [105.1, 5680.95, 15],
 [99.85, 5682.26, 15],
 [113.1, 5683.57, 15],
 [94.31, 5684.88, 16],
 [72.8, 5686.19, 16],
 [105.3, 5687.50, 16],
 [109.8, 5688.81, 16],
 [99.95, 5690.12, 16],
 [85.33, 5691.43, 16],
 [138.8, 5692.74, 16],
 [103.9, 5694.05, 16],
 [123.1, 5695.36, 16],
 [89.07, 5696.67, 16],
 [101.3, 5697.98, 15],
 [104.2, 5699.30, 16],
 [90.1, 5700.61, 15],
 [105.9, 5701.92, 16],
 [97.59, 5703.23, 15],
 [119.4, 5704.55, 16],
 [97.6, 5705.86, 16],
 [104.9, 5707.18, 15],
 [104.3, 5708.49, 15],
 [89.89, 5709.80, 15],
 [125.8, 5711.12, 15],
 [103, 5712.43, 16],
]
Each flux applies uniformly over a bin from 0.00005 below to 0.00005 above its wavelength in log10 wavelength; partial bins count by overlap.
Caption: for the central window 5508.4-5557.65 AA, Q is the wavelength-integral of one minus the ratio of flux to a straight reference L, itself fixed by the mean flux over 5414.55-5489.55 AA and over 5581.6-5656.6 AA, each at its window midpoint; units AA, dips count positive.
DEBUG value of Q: 7.1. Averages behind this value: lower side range 81.9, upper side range 92.5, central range 74.5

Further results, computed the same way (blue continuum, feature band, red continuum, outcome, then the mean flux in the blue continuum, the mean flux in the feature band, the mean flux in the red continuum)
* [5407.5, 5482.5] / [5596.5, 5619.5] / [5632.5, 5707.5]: -2.17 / 79.8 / 100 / 95.8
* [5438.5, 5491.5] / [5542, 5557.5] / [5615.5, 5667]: 3.05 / 82.2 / 70.5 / 93.5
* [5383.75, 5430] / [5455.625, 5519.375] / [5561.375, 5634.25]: -0.83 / 79.4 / 86.8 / 94.4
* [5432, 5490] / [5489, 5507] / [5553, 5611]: 0.39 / 81.6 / 83.2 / 92.8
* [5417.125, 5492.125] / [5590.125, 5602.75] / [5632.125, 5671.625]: -1.52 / 82.1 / 98.6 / 90.3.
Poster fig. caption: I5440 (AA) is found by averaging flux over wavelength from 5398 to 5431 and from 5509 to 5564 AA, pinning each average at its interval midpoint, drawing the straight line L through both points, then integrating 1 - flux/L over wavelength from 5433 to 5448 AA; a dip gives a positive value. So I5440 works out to 2.2 AA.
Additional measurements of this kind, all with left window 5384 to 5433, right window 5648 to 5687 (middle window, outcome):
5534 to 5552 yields 6.41 AA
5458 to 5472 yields -1.80 AA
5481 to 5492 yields -0.31 AA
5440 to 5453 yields 1.83 AA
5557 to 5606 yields -1.24 AA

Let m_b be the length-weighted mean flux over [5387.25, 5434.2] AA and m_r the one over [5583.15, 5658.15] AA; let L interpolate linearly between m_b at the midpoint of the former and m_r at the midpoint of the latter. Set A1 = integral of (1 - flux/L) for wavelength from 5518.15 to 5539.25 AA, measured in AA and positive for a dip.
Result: 3.3 AA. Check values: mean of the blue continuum 79.3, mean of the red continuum 92.5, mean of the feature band 73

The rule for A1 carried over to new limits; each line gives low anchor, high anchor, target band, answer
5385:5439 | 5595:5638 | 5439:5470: 0.6 AA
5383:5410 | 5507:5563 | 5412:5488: -3.3 AA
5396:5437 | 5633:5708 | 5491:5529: 1.0 AA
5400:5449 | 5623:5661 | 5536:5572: 3.7 AA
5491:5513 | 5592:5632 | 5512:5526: 0.9 AA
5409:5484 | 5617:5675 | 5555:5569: -0.5 AA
